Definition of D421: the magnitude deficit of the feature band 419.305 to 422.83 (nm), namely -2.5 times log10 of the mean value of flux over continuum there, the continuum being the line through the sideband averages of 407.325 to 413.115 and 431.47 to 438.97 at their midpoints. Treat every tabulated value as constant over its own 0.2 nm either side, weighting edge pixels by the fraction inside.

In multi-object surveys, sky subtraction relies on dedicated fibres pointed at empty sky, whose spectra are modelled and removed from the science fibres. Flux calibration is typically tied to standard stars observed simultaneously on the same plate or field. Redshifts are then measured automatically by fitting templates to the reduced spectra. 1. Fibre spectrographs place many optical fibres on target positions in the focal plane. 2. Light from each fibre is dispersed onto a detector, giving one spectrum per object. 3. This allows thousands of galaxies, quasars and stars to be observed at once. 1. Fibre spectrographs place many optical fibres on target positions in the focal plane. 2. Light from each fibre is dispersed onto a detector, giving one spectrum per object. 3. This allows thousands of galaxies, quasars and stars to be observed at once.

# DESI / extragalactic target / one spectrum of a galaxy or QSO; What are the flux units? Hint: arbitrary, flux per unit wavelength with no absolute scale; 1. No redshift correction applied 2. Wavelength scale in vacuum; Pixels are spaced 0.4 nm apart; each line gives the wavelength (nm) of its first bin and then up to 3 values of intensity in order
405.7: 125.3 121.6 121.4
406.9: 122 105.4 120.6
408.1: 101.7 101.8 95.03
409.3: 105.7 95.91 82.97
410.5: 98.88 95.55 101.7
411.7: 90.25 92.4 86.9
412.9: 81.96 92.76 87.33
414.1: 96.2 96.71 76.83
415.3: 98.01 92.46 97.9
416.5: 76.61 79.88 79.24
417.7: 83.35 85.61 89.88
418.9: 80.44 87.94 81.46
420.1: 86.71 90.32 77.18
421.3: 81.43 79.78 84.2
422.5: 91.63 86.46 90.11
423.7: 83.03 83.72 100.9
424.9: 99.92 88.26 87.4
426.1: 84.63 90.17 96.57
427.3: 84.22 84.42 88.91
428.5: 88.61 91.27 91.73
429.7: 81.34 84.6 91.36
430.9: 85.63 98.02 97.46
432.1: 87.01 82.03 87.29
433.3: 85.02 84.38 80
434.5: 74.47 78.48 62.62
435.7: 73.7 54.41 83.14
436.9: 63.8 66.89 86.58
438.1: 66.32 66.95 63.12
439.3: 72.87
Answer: 0.044 mag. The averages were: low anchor 96.8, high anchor 76.3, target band 84.4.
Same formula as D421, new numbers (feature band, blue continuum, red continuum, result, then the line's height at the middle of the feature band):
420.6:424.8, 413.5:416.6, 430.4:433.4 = 0.046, 90.1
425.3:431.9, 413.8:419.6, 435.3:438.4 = -0.159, 77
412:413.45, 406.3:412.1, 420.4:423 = 0.108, 97.3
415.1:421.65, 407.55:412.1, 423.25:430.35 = 0.101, 93.7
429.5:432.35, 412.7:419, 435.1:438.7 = -0.197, 74.5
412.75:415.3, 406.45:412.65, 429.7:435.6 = 0.093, 97.5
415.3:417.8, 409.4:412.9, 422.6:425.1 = 0.072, 91.9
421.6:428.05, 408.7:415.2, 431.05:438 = -0.049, 84.8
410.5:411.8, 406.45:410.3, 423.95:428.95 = 0.062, 102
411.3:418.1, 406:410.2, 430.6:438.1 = 0.134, 100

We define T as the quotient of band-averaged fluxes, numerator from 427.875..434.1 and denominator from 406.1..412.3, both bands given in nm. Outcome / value 0.86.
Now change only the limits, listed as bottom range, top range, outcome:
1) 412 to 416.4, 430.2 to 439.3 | 0.86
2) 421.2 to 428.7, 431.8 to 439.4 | 0.85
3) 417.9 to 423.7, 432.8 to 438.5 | 0.87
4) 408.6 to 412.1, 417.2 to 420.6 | 0.89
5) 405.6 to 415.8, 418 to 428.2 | 0.88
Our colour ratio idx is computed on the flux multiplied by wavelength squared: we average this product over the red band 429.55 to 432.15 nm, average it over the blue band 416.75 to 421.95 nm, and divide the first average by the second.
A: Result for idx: 1.1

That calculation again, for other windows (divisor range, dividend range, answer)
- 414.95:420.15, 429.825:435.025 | 1.07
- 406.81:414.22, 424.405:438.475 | 0.95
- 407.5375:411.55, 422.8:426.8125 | 0.97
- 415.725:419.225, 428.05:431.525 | 1.12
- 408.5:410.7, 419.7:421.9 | 0.91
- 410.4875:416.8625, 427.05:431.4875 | 1.05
